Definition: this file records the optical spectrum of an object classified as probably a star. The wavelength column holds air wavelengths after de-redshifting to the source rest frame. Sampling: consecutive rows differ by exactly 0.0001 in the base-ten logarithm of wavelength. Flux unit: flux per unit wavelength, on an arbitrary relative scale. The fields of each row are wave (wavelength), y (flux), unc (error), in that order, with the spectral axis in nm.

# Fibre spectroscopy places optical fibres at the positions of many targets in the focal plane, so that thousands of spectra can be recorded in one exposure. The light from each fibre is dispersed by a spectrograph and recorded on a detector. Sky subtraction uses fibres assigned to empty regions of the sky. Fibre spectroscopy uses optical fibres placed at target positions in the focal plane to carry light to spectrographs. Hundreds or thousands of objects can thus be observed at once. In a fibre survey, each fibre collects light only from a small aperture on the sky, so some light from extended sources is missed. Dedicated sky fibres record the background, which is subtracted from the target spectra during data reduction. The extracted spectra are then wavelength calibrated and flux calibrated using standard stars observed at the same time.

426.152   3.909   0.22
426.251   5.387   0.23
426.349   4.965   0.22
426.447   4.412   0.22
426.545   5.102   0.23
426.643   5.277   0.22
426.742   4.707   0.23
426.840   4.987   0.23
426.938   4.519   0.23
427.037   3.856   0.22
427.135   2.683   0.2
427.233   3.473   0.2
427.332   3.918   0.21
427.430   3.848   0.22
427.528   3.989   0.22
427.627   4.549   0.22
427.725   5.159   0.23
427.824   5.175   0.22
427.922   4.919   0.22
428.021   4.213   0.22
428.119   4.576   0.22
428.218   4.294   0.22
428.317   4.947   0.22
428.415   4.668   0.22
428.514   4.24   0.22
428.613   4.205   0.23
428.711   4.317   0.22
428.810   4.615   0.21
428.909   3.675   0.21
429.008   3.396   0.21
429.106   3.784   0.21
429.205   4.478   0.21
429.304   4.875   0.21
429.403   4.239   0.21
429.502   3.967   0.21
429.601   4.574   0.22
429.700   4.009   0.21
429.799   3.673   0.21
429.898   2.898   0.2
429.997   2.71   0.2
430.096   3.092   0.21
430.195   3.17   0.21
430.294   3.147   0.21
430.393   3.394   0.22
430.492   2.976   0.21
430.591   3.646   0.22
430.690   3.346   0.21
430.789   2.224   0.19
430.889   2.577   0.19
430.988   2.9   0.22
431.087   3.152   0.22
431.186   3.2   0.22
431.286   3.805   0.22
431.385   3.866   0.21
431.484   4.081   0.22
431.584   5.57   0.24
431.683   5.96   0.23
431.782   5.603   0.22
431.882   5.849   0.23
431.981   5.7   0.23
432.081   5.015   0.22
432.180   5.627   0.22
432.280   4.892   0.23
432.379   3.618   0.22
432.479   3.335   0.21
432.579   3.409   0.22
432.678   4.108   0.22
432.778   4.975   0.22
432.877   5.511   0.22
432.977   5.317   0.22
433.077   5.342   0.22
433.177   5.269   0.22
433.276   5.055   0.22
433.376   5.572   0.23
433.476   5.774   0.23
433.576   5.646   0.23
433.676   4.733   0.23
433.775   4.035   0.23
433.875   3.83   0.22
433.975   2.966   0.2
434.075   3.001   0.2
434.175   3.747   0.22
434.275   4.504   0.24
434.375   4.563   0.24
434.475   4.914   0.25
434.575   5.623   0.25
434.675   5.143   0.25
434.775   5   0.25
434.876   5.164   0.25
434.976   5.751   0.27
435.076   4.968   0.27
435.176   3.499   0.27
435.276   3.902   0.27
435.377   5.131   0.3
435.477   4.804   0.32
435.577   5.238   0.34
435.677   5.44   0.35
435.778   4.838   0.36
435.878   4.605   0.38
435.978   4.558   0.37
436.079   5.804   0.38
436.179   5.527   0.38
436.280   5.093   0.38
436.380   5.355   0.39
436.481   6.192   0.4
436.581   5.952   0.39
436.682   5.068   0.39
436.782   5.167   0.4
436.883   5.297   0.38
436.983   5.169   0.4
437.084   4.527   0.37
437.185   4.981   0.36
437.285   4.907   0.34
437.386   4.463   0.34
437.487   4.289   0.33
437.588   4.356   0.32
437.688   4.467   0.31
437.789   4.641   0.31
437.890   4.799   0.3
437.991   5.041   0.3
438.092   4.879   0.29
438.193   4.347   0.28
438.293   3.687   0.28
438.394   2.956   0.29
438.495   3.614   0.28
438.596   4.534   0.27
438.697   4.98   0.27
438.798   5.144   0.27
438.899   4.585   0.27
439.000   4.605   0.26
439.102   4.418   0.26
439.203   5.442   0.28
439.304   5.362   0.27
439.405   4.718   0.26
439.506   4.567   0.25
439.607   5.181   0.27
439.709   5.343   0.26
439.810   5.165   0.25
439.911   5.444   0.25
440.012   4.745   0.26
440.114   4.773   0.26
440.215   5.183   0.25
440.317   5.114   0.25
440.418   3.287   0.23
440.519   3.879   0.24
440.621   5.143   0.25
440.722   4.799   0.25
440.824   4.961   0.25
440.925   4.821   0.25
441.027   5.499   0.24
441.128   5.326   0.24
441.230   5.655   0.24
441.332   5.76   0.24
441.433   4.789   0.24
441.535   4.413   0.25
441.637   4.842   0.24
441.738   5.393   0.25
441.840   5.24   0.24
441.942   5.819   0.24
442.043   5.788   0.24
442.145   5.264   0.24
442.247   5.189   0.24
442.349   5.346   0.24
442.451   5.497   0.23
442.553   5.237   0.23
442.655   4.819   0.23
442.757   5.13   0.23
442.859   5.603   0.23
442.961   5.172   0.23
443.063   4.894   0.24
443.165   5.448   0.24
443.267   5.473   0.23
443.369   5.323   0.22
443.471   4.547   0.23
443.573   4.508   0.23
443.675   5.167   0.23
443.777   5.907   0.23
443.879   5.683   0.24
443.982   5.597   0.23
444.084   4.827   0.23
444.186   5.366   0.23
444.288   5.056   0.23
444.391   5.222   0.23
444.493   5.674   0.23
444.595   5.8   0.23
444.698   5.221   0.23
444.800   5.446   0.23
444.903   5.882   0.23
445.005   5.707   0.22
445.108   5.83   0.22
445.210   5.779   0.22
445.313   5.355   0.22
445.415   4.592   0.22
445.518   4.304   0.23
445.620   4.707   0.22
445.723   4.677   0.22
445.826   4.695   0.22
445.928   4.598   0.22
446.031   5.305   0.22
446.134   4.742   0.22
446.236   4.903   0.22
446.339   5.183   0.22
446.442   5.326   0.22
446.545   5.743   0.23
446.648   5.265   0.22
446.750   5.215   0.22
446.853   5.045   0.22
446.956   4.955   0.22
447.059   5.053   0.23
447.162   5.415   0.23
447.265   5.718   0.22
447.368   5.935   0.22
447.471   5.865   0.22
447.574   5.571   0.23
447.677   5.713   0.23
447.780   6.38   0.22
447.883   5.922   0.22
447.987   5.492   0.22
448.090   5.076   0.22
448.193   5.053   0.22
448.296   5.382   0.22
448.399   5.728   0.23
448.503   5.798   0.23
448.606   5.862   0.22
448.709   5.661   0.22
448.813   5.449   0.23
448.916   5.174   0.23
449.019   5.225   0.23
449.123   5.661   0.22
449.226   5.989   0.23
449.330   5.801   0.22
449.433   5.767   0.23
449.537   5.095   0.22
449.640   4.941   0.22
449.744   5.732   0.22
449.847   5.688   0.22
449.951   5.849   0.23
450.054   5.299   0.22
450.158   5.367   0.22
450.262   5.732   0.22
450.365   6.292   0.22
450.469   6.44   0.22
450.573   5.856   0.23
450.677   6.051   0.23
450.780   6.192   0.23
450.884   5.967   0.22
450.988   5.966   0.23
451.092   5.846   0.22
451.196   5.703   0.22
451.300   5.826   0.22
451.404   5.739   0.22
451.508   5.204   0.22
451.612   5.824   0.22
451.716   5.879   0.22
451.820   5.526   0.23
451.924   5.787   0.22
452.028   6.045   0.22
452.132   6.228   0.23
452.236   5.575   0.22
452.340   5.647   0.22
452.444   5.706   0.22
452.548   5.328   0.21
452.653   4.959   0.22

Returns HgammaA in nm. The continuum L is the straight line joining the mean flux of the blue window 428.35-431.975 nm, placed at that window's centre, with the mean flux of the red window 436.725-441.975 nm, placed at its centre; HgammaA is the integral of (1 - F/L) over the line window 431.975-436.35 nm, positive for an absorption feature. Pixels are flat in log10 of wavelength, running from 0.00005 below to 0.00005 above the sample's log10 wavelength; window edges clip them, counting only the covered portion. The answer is -0.48 nm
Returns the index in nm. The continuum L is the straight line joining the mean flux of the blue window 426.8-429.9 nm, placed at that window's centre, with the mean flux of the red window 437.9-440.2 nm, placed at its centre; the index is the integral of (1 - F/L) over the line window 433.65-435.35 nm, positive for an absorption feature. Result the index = 0.03 nm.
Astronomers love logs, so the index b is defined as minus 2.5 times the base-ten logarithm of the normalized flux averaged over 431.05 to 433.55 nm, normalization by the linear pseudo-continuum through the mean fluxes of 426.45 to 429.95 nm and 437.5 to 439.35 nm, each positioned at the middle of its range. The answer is -0.098 mag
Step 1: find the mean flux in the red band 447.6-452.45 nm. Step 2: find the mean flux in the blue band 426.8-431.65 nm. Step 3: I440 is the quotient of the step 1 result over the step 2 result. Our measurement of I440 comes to 1.5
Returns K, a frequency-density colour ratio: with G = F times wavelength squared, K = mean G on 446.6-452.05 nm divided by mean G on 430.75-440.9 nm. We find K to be 1.27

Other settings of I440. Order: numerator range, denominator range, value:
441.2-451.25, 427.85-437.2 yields 1.21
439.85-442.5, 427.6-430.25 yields 1.22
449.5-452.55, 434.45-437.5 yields 1.14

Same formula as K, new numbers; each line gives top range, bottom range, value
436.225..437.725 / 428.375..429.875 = 1.25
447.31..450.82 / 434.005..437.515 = 1.23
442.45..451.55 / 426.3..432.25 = 1.42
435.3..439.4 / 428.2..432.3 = 1.24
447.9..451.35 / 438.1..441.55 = 1.24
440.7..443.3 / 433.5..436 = 1.17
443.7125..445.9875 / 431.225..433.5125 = 1.14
